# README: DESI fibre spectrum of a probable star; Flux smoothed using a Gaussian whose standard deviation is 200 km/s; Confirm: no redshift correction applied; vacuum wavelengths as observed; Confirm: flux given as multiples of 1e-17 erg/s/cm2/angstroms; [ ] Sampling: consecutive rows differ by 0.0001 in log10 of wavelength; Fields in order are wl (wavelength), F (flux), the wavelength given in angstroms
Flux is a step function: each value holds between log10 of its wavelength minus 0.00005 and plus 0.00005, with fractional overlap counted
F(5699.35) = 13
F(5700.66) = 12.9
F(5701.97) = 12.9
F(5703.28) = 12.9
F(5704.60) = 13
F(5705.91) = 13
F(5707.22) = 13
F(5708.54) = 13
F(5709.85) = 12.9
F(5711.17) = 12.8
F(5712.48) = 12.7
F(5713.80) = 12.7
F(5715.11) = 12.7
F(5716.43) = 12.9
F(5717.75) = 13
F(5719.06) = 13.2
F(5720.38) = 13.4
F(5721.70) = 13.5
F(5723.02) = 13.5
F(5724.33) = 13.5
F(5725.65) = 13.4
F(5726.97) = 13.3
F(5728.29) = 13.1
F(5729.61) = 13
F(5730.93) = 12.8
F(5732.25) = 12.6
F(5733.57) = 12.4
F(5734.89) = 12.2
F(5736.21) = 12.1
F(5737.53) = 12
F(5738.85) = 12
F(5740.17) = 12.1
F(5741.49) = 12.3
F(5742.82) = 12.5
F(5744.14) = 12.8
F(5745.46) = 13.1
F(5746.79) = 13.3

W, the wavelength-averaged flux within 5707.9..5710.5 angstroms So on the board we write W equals 13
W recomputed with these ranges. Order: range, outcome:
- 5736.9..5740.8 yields 12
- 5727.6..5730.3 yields 13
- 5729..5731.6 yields 12.9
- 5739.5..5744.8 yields 12.4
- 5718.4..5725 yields 13.4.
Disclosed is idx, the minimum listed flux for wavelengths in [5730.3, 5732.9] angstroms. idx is 12.6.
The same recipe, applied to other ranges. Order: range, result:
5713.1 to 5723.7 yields 12.7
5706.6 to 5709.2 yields 13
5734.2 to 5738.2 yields 12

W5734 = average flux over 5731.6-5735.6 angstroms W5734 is 12.4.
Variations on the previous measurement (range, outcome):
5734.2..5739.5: 12.1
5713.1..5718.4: 12.8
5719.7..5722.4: 13.4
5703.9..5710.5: 13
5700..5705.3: 12.9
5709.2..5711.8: 12.8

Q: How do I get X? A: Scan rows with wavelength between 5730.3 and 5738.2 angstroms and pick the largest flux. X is 12.8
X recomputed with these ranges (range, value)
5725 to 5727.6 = 13.4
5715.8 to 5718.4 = 13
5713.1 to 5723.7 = 13.5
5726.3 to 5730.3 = 13.3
